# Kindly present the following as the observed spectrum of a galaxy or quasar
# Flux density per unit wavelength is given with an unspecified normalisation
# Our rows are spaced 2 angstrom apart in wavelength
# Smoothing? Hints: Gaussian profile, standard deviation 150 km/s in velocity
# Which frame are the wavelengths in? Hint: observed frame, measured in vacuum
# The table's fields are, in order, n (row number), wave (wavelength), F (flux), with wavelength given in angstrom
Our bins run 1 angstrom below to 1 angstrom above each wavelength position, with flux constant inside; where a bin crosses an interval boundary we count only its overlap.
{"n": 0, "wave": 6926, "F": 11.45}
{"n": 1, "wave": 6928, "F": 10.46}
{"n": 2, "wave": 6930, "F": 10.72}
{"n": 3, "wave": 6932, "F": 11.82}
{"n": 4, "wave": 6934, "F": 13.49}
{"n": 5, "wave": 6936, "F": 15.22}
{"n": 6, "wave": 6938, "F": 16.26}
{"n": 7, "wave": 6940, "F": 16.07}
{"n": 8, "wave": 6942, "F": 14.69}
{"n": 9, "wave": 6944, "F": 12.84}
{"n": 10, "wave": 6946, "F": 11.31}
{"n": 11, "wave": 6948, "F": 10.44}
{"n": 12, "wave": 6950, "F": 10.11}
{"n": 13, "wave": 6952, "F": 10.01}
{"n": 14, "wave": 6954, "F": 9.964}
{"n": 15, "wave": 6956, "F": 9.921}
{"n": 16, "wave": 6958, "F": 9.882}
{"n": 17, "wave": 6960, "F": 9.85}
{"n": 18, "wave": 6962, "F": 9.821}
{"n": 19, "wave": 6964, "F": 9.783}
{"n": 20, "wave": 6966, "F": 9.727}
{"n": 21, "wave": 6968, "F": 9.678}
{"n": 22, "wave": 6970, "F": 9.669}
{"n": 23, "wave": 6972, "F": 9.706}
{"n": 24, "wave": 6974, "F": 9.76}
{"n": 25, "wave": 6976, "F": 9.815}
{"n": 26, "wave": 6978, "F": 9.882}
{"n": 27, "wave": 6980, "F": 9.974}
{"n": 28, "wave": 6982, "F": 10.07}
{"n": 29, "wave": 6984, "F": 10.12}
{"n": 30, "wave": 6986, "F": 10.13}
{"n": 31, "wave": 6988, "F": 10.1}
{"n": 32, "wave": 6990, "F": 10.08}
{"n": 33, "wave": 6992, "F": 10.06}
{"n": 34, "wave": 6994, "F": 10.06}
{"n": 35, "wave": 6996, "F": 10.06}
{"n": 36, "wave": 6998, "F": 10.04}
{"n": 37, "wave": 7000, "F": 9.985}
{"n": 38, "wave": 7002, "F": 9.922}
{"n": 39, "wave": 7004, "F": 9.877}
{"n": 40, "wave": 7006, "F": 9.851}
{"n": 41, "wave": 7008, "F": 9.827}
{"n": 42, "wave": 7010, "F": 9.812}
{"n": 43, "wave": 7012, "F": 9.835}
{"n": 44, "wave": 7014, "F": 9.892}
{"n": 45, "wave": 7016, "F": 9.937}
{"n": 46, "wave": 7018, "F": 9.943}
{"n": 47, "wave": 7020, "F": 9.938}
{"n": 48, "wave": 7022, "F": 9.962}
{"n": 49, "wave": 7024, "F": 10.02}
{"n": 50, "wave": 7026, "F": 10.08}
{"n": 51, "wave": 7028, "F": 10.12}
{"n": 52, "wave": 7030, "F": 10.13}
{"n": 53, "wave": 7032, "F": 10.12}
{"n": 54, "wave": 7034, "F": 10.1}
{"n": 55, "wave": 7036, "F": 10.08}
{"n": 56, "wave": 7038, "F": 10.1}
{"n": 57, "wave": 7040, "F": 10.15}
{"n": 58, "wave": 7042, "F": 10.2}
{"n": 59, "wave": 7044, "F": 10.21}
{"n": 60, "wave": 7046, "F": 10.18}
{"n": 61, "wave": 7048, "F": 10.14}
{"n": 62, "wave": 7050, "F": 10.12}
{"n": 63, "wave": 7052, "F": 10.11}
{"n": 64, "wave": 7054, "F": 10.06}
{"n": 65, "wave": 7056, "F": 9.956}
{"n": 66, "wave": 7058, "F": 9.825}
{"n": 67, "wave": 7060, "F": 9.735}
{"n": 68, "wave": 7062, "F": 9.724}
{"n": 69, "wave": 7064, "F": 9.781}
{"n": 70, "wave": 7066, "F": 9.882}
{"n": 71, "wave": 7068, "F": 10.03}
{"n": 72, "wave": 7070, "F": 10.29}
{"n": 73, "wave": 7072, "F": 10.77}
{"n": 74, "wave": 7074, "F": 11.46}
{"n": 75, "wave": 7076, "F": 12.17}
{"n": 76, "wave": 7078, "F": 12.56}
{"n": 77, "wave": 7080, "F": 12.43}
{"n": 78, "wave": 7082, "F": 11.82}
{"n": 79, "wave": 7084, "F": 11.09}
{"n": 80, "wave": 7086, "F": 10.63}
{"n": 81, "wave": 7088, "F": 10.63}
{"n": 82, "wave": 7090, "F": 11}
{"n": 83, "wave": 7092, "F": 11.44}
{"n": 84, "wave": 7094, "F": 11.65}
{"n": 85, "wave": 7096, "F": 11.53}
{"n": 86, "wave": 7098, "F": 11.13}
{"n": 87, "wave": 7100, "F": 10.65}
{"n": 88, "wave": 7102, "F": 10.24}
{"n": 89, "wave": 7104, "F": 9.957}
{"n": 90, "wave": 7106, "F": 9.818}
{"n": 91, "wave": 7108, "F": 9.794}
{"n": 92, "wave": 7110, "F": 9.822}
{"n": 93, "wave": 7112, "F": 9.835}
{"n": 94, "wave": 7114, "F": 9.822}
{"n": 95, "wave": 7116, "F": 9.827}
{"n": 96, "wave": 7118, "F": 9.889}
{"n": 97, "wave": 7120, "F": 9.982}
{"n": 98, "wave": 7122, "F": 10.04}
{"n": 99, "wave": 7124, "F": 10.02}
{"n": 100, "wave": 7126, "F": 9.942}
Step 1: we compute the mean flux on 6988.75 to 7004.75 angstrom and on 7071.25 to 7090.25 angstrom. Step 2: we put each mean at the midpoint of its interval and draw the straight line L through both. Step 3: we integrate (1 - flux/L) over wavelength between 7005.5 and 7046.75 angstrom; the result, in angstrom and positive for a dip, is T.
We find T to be 2.0 angstrom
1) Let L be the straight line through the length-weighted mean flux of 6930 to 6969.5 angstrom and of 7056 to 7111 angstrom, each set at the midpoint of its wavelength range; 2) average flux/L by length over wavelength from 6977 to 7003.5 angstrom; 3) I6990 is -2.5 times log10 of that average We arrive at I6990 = 0.13 mag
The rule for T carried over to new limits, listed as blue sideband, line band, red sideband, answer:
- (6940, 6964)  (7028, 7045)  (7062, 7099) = 1.4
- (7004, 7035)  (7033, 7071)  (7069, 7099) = 2.3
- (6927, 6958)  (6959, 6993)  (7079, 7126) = 5.5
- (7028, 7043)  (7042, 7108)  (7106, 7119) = -4.4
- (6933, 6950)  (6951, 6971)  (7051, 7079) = 5.0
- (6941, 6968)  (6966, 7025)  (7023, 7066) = 2.4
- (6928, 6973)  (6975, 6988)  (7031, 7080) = 1.3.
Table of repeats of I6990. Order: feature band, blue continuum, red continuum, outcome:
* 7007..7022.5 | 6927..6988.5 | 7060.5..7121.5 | 0.101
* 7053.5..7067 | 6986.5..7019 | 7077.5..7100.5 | 0.110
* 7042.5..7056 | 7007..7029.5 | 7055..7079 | 0.019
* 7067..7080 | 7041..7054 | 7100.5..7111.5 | -0.126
